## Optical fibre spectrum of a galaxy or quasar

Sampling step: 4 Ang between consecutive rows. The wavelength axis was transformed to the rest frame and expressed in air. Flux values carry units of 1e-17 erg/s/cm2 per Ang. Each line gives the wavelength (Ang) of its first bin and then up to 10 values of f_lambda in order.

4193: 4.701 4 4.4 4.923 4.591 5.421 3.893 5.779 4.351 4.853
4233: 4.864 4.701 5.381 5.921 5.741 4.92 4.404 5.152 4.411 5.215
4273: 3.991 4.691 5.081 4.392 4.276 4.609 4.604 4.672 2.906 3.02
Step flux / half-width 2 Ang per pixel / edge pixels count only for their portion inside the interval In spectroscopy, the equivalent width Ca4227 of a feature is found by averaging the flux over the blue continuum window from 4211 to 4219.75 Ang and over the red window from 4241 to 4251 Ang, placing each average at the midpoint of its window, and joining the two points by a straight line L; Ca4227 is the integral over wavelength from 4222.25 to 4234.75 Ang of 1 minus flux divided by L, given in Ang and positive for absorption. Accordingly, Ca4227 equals 1.0 Ang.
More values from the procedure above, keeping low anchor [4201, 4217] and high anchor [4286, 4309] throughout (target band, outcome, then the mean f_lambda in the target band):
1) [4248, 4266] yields -2.0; 4.91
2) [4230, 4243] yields -1.2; 4.97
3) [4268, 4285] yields -1.6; 4.68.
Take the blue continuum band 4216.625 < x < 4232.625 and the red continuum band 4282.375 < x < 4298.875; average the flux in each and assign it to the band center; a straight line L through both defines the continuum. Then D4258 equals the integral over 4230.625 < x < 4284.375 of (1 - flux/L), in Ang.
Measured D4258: -3.3 Ang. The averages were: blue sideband 4.82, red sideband 4.49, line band 4.94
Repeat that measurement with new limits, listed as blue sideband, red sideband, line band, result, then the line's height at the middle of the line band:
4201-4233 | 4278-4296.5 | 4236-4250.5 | -2.3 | 4.73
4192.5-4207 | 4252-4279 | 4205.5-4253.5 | -4.8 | 4.57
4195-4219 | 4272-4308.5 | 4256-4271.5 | -1.5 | 4.38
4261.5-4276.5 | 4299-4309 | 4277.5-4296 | -2.2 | 4.12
